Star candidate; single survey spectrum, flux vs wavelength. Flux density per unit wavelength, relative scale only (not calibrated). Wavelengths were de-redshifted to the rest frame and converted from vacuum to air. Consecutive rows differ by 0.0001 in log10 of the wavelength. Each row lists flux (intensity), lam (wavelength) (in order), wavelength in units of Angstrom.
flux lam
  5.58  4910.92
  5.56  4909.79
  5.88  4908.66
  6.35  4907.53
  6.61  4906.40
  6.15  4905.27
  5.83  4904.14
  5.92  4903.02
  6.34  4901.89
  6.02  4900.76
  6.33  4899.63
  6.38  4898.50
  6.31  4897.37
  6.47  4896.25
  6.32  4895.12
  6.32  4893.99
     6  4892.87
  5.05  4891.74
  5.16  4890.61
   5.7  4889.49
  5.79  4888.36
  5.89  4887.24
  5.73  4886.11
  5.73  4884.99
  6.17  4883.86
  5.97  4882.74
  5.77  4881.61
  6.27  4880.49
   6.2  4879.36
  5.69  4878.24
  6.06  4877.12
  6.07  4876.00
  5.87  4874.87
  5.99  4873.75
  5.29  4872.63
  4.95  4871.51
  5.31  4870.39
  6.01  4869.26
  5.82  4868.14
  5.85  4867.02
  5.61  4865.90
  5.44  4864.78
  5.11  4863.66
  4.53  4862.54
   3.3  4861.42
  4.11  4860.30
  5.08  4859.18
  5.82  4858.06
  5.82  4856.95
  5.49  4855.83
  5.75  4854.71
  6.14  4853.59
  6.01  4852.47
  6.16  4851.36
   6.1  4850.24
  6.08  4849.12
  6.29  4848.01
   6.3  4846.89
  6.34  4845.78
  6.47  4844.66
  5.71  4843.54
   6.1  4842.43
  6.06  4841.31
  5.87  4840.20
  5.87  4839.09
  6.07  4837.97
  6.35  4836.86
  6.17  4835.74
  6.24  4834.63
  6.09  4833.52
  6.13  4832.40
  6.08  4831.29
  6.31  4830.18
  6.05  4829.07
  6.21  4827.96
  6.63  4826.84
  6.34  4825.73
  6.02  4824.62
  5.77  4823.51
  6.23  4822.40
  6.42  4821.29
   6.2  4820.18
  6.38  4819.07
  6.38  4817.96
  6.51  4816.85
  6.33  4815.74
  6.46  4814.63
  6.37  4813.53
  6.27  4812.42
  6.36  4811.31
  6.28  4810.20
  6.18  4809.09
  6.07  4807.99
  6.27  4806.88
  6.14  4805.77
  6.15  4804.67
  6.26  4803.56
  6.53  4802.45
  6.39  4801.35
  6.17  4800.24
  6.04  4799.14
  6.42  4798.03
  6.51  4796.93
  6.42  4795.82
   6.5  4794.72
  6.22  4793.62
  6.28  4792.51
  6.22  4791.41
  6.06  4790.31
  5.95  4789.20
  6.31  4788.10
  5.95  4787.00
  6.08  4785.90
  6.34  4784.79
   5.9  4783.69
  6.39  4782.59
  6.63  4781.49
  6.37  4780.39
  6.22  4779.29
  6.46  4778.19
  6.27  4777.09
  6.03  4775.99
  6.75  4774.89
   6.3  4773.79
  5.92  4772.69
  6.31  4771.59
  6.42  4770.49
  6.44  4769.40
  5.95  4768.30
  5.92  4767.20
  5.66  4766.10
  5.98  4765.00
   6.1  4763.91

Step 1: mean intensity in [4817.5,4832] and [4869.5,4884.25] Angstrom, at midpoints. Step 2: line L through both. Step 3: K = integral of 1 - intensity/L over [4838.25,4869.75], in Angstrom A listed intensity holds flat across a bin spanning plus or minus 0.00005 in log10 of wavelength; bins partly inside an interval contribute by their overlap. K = 1.64 Angstrom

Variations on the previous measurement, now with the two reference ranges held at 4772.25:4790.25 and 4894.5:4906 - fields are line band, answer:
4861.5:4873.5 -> 1.73 Angstrom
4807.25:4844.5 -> 0.17 Angstrom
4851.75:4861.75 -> 1.42 Angstrom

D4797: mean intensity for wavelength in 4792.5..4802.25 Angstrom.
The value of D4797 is 6.34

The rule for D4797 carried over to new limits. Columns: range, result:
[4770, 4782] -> 6.33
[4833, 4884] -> 5.77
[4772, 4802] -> 6.26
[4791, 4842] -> 6.24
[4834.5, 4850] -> 6.13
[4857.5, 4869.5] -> 5.13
